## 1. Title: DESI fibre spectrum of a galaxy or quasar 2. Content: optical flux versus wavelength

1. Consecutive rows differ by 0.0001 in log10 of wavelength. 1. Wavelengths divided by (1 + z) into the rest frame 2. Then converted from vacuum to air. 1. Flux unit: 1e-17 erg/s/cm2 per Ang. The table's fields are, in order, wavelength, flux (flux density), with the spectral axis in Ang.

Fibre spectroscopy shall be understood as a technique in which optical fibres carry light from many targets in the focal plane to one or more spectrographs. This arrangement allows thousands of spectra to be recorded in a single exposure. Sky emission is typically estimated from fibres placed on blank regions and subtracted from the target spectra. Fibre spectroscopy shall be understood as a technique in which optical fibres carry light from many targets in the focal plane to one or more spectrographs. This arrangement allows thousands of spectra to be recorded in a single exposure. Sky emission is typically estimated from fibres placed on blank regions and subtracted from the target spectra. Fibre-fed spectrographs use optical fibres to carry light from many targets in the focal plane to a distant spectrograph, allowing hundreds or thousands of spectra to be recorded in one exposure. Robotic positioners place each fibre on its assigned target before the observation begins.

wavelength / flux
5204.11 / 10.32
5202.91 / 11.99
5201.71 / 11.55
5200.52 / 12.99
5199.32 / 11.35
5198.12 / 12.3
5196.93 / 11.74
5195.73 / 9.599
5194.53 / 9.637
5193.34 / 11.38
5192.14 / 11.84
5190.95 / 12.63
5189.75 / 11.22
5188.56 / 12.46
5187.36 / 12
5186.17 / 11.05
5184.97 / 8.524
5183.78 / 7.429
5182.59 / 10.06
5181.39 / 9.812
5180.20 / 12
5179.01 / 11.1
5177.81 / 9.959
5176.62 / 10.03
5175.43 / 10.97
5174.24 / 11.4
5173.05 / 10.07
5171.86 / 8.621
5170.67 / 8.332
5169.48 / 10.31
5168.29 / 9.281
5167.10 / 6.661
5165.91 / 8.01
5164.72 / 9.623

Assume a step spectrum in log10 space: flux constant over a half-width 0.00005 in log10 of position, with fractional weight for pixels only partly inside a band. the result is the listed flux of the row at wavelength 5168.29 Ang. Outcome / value 9.281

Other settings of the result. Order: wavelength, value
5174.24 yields 11.4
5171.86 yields 8.621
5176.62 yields 10.03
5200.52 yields 12.99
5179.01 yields 11.1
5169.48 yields 10.31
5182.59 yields 10.06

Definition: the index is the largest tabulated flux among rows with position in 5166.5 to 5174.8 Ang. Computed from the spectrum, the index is 11.4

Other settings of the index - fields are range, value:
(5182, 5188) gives 12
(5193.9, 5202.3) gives 12.99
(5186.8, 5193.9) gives 12.63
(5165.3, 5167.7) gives 8.01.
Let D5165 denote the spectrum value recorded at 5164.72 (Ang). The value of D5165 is 9.623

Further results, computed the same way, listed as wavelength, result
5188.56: 12.46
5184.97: 8.524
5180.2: 12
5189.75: 11.22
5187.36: 12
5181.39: 9.812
